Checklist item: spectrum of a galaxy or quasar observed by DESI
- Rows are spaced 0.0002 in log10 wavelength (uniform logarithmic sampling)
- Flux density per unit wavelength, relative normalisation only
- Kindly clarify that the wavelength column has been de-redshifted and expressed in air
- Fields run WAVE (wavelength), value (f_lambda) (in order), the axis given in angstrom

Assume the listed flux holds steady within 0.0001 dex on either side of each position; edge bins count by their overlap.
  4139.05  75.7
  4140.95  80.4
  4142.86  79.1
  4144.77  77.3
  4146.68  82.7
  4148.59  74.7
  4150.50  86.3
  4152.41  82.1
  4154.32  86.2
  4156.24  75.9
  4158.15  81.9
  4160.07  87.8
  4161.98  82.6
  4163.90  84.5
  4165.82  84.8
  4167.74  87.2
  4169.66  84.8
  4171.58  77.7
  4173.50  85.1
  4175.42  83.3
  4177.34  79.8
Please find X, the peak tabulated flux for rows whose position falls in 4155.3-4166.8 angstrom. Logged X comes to 87.8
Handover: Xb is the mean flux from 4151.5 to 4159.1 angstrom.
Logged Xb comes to 81.5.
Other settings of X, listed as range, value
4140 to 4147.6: 82.7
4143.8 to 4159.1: 86.3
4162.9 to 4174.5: 87.2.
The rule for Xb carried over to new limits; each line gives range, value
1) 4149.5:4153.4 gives 84.2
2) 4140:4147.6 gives 79.8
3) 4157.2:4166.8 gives 84.3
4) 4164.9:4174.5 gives 83.9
